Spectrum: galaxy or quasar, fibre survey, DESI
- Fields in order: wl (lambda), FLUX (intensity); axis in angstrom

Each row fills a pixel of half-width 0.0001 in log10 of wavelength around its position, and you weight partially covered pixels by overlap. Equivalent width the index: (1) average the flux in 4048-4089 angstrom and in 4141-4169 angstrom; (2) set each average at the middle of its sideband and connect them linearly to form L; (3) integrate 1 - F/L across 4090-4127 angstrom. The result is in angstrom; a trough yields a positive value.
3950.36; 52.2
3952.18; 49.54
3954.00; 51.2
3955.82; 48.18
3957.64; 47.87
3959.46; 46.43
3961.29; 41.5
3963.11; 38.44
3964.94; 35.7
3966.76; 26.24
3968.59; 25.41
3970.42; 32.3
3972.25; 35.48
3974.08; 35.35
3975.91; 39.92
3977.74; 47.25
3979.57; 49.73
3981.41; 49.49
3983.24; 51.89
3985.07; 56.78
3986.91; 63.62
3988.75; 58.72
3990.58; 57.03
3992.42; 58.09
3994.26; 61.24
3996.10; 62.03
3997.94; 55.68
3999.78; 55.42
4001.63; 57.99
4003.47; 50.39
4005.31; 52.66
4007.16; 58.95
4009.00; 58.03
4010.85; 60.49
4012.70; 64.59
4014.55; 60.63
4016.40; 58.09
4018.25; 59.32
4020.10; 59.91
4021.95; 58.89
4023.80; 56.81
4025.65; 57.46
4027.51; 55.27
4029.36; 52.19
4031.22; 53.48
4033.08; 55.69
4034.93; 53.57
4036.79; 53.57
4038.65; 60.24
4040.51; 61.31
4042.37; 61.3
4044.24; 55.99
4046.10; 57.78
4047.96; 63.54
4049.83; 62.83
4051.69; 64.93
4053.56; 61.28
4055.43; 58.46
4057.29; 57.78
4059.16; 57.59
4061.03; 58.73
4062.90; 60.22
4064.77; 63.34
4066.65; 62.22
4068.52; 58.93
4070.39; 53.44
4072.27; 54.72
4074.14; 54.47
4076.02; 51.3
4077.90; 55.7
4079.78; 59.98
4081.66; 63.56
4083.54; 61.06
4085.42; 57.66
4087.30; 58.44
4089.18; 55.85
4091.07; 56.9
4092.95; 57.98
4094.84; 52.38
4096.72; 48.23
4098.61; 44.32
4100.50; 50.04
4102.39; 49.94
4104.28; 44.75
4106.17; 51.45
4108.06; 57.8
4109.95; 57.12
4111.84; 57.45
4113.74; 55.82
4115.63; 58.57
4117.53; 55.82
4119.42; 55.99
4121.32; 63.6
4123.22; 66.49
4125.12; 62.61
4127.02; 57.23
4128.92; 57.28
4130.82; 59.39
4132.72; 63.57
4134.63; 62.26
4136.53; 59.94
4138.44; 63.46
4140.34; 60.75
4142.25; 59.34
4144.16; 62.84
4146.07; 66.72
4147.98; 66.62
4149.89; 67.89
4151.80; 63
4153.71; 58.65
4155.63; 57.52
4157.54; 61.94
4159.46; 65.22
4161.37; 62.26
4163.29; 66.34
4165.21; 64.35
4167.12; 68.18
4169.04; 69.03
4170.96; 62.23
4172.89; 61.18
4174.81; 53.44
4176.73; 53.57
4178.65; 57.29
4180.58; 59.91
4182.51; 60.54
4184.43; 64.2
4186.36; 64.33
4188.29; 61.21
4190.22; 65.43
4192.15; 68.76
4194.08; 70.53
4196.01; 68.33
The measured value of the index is 3.6 angstrom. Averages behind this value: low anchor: 58.9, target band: 55.2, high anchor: 63.8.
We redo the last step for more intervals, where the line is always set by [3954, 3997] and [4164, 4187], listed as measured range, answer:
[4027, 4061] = -4.3 angstrom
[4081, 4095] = -0.8 angstrom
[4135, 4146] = -0.5 angstrom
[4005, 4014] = -1.9 angstrom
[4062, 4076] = -1.1 angstrom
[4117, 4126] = -0.6 angstrom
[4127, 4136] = -0.3 angstrom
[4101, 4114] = 0.7 angstrom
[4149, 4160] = -0.4 angstrom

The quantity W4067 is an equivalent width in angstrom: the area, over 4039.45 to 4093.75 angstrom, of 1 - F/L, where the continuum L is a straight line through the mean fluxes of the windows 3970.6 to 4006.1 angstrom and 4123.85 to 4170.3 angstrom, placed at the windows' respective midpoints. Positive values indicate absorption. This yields -1.42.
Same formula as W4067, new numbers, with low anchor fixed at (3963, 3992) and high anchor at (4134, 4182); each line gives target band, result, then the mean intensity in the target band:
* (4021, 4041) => -2.61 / 56.1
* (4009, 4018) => -2.37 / 60.5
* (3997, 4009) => -2.18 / 55.4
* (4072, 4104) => 0.32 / 54.6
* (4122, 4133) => -0.35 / 61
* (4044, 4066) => -3.54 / 60.4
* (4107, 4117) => 0.07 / 57.2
